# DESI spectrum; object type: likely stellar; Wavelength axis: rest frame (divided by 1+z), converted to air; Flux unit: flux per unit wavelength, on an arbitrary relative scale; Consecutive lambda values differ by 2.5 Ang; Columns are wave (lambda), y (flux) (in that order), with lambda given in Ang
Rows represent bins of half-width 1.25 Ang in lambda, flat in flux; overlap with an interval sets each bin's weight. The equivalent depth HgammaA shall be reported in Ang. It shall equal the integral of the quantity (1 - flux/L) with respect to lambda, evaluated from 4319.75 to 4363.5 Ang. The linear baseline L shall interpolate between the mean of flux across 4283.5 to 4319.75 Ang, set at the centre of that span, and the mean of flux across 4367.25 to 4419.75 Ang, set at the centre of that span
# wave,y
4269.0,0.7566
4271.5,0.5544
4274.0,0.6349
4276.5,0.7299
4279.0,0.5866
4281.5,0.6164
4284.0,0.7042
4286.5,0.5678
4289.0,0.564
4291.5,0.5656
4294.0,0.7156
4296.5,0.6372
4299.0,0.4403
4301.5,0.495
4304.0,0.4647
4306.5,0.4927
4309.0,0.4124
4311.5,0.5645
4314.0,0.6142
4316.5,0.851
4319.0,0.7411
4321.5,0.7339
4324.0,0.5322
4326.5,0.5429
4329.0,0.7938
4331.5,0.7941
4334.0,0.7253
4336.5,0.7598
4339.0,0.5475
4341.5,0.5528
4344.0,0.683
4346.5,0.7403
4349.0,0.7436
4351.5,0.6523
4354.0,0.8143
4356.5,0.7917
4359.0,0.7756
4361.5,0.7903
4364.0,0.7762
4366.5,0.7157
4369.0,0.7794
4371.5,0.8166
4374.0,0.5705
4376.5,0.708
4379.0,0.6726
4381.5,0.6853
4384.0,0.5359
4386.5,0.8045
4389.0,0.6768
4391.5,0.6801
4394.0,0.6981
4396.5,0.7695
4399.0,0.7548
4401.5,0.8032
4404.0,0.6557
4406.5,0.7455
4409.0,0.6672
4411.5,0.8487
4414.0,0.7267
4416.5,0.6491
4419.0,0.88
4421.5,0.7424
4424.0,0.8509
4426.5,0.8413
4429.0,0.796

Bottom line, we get -4.3 Ang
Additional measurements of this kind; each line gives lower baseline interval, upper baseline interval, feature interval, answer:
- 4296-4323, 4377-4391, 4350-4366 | -3.0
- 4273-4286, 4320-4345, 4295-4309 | 3.3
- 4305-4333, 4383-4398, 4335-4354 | -0.5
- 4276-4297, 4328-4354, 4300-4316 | 3.3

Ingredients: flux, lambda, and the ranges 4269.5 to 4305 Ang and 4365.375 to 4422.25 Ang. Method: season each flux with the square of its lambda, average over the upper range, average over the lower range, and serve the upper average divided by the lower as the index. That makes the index 1.27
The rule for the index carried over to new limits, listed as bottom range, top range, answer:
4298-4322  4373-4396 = 1.21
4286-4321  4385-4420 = 1.32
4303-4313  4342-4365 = 1.56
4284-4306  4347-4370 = 1.39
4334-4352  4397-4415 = 1.14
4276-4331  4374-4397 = 1.17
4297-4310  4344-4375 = 1.62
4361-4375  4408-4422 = 1.04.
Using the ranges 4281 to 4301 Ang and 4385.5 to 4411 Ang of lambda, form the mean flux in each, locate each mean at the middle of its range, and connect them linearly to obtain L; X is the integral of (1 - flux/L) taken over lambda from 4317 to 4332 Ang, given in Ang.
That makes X -1.3 Ang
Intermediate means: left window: 0.597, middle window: 0.693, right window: 0.728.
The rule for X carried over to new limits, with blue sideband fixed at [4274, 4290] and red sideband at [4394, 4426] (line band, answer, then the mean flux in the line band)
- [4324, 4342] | 0.30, 0.669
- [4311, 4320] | -0.52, 0.702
